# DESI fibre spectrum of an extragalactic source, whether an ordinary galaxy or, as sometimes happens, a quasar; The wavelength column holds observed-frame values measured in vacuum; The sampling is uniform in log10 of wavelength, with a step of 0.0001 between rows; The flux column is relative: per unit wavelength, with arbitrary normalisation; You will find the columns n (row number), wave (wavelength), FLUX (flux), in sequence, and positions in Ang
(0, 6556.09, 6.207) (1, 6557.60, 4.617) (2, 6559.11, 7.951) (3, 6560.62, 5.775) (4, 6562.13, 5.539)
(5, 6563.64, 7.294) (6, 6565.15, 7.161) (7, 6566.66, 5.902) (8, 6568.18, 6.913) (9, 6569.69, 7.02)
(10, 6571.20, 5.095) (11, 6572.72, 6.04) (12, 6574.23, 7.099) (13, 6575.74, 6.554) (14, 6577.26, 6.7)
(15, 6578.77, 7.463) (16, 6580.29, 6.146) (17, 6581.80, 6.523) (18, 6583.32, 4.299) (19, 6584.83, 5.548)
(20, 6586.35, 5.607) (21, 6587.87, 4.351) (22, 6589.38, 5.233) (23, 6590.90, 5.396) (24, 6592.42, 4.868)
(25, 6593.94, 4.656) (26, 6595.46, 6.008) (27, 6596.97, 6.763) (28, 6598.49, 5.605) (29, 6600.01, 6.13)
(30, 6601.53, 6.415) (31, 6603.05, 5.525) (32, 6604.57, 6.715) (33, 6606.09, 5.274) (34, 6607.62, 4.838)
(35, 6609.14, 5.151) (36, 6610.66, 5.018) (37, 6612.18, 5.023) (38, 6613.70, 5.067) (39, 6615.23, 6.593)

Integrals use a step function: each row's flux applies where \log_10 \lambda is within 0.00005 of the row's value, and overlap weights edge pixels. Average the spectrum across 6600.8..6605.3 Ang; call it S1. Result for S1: 6.21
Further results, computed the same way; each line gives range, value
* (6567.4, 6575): 6.43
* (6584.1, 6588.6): 5.16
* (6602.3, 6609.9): 5.5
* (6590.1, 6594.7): 4.97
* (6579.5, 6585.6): 5.64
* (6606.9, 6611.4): 5.01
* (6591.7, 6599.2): 5.59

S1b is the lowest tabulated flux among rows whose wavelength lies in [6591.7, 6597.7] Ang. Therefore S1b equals 4.656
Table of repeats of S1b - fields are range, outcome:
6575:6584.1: 4.299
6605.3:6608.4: 4.838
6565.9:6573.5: 5.095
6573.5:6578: 6.554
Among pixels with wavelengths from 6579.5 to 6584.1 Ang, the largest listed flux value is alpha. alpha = 6.523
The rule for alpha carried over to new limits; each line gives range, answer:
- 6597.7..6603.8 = 6.415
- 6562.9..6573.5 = 7.294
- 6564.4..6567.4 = 7.161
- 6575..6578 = 6.7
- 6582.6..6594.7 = 5.607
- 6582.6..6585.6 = 5.548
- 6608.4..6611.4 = 5.151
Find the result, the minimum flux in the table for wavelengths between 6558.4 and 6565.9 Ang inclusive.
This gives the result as 5.539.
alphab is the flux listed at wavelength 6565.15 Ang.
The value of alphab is 7.161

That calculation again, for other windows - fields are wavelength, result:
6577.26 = 6.7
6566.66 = 5.902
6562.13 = 5.539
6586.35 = 5.607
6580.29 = 6.146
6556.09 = 6.207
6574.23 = 7.099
